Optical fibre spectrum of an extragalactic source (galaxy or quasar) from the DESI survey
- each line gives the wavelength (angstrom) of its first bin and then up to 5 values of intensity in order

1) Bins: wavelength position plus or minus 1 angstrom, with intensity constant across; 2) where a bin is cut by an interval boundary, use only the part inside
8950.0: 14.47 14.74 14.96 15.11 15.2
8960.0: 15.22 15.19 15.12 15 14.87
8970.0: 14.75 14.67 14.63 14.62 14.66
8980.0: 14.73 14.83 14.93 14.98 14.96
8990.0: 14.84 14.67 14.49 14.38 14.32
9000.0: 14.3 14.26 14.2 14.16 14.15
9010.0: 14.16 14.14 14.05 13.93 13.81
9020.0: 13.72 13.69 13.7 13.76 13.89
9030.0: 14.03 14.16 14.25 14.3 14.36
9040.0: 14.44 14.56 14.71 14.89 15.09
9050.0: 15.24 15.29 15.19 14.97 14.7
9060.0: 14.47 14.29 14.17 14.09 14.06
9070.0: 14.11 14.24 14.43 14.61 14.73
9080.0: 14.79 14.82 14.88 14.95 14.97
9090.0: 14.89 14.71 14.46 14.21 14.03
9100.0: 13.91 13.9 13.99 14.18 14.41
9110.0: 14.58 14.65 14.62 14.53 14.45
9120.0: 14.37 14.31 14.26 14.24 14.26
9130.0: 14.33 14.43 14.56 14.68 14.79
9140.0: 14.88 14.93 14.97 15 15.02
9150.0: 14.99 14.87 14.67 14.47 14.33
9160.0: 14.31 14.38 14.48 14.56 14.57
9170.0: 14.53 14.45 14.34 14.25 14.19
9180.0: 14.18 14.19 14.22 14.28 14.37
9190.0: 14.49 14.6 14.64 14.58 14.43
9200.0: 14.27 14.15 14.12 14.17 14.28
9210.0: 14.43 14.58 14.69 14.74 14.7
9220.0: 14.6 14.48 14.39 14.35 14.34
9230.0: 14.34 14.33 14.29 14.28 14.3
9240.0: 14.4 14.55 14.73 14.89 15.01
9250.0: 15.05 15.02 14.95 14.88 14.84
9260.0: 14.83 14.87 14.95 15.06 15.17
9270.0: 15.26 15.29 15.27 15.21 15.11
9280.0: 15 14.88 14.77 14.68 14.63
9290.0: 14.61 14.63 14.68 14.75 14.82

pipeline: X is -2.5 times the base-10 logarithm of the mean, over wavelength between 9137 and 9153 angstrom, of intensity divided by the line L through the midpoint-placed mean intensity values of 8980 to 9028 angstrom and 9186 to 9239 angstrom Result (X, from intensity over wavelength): -0.041 mag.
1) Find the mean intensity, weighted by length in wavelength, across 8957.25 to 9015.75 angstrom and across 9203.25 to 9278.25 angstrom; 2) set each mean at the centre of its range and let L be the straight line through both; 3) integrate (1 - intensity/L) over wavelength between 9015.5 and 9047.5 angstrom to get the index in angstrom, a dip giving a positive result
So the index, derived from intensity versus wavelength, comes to 1.1 angstrom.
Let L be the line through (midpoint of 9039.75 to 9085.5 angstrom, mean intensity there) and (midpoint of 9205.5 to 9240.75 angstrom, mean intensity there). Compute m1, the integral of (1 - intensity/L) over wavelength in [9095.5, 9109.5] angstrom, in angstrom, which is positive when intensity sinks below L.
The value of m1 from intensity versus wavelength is 0.47 angstrom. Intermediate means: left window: 14.6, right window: 14.4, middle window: 14.1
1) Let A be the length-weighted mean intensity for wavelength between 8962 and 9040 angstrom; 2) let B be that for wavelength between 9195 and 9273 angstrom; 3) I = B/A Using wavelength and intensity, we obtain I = 1.02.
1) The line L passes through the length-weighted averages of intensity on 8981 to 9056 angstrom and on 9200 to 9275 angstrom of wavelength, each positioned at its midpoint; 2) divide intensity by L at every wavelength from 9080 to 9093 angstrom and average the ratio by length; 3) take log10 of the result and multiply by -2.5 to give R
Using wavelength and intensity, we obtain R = -0.028 mag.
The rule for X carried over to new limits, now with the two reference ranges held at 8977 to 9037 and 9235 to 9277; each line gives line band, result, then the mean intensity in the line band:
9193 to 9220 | 0.02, 14.5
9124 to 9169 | 0.00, 14.6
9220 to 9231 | 0.03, 14.4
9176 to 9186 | 0.04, 14.2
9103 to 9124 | 0.01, 14.4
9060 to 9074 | 0.02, 14.2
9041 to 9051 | -0.04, 14.9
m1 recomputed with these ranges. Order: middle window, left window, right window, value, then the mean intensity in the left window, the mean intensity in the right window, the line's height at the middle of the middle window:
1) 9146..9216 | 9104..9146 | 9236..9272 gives 1.0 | 14.5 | 14.9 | 14.7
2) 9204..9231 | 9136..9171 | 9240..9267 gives 0.6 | 14.7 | 14.9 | 14.8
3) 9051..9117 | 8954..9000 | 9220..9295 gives 1.3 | 14.8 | 14.8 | 14.8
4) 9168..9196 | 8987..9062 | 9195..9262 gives 0.3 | 14.4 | 14.6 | 14.5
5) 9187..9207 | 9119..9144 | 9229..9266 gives 0.3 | 14.5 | 14.7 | 14.6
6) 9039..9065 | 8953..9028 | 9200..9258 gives -0.5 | 14.5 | 14.5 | 14.5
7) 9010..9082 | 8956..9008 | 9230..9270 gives 1.7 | 14.7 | 14.8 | 14.7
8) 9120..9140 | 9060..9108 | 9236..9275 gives 0.1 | 14.4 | 14.9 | 14.5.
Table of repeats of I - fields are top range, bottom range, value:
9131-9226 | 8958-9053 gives 1.00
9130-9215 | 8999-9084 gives 1.01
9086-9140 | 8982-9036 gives 1.01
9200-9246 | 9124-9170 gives 0.99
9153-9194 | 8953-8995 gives 0.97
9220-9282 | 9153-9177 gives 1.02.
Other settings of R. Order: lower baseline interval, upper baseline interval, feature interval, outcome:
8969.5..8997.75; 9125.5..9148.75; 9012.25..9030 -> 0.07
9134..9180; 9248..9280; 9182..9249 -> 0.03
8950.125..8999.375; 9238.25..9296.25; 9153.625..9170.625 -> 0.03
